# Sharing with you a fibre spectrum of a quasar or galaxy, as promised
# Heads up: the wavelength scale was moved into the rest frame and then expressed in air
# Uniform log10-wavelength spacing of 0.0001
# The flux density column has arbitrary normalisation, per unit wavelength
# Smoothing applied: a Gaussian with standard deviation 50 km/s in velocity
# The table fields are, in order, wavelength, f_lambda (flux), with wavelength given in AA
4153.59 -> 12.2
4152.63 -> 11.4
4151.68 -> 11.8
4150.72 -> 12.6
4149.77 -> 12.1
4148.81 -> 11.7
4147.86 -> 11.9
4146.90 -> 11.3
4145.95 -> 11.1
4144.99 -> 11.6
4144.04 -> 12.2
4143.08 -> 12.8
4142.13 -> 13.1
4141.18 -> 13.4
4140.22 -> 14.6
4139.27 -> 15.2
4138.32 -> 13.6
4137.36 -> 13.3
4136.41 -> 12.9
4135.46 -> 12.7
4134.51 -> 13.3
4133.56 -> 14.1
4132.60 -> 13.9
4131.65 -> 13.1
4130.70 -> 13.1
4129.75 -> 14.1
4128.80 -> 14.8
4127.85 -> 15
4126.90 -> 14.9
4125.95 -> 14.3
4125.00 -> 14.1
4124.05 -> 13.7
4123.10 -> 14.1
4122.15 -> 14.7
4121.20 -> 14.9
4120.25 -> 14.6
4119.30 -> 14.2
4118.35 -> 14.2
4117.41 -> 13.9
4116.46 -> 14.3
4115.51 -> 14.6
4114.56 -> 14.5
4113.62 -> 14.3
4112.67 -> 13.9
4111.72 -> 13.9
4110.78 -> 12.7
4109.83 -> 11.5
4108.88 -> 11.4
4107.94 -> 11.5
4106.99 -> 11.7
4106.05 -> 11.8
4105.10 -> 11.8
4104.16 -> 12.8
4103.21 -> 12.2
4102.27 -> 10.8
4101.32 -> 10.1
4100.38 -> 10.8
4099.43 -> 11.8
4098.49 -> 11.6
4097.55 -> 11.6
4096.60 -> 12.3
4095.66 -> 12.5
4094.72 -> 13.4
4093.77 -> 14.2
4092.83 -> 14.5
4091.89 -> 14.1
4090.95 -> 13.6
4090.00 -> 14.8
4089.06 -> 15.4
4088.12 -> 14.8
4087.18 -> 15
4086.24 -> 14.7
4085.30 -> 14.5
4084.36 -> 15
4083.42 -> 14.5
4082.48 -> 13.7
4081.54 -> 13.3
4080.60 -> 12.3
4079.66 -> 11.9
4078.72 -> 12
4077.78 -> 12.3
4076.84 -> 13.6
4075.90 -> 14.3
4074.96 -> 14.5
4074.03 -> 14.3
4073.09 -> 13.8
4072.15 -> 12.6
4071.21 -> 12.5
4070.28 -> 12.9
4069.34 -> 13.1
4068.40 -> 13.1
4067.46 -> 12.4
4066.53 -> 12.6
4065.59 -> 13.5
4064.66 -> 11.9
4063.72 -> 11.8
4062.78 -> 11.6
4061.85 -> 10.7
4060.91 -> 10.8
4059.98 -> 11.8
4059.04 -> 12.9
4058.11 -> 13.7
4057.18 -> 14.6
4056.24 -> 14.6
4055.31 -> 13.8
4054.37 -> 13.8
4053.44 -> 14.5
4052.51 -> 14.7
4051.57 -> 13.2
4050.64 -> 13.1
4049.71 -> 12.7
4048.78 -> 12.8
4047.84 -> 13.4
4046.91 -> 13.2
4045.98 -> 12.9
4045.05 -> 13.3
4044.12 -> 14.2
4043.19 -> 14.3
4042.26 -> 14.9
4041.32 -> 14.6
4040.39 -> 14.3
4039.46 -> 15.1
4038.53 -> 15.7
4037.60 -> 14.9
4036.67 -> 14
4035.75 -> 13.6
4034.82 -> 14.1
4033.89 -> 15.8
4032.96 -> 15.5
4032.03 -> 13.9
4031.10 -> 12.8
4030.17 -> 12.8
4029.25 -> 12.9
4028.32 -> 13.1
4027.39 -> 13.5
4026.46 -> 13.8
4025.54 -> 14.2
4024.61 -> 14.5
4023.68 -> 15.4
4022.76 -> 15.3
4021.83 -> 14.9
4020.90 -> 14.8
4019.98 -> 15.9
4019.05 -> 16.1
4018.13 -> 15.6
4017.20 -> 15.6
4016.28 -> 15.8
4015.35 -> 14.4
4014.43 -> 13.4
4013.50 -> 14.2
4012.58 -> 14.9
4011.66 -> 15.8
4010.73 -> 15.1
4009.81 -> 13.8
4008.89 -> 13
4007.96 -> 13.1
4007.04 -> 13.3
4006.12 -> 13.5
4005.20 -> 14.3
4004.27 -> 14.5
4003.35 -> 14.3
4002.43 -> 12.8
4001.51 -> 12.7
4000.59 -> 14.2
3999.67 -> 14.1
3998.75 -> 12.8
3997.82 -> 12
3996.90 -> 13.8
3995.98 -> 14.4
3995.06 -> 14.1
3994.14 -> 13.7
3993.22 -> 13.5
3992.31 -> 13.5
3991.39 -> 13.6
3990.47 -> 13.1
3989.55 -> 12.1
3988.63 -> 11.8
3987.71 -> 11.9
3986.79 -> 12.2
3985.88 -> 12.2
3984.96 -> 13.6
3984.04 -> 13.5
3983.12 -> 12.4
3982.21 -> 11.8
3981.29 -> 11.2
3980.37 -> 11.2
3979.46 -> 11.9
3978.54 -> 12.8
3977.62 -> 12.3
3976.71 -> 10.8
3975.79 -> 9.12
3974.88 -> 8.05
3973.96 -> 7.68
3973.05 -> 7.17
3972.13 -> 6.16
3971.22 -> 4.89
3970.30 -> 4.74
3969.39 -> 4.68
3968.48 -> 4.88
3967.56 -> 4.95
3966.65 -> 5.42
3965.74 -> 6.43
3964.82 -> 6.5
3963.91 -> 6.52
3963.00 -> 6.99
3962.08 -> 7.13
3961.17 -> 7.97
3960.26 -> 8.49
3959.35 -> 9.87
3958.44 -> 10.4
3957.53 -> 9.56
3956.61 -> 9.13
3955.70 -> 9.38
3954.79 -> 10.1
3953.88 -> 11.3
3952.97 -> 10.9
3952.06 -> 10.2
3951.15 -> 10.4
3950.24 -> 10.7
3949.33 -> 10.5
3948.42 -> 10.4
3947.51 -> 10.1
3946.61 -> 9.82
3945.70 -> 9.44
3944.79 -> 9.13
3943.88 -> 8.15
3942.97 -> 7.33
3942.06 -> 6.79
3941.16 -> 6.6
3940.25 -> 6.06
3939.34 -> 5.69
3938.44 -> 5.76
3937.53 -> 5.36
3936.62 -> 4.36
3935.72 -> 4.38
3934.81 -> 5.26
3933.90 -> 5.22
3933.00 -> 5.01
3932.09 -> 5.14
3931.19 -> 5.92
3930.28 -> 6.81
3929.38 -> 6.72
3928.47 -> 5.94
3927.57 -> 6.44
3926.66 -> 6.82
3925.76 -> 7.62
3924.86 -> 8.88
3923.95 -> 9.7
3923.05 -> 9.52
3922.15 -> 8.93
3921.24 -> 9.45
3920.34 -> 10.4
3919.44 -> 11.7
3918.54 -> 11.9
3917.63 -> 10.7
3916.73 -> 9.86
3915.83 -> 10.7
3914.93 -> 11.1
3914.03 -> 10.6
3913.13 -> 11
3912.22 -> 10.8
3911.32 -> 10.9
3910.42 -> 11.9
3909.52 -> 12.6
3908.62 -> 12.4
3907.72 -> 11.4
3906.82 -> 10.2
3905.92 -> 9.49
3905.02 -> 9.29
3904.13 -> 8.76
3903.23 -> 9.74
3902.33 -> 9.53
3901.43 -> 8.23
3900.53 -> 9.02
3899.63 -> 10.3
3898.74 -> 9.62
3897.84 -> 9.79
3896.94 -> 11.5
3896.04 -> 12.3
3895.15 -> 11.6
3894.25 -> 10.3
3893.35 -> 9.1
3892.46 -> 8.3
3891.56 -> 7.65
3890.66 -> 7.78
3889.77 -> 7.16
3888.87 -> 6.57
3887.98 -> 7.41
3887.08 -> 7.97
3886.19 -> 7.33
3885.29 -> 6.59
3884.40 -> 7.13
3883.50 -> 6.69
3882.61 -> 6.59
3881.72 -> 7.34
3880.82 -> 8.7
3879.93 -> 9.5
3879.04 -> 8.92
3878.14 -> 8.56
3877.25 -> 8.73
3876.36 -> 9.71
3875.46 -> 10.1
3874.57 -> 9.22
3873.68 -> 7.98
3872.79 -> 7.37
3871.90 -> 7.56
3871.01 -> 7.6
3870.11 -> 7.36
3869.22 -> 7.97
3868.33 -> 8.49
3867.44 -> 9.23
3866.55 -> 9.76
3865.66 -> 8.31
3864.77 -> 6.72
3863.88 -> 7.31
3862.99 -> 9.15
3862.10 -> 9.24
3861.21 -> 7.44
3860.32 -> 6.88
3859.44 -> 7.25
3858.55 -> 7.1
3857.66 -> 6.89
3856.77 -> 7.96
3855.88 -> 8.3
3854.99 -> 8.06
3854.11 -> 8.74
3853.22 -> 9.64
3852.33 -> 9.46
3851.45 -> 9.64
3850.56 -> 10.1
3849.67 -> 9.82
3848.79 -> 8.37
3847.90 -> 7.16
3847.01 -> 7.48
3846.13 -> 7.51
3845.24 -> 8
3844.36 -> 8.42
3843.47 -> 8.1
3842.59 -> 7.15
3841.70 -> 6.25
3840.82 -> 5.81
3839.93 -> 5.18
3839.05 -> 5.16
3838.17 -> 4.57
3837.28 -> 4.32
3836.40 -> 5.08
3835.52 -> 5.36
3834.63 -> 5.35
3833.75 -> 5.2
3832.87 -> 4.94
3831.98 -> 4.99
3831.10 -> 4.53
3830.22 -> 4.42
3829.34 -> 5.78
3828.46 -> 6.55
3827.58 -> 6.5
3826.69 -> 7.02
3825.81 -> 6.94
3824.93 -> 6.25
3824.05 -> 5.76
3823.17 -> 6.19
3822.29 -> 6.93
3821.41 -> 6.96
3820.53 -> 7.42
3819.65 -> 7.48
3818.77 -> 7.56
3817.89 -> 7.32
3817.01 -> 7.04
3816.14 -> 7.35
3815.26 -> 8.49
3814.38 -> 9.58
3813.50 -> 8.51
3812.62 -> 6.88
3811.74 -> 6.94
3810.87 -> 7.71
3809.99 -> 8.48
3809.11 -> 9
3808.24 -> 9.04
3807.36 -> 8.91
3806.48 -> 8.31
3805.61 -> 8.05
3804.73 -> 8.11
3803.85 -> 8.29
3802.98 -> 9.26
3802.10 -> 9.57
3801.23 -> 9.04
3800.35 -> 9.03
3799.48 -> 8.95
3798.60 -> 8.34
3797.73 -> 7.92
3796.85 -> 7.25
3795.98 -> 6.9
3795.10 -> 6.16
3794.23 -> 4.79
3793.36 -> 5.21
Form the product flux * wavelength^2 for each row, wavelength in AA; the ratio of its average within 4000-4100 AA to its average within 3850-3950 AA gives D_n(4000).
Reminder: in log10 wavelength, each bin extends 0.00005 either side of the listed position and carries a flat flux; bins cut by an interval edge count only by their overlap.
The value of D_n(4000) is 1.73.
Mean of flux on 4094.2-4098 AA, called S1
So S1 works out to 12.4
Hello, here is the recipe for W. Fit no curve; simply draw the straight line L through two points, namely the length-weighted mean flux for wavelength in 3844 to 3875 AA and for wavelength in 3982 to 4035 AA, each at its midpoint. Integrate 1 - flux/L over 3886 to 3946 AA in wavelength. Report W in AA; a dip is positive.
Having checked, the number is 9.35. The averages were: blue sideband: 8.21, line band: 8.65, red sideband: 13.9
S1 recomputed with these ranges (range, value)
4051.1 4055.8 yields 14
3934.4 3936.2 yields 4.81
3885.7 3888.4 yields 7.54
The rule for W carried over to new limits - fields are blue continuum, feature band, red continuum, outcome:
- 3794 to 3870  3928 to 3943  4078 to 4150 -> 6.0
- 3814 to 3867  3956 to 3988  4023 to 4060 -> 7.3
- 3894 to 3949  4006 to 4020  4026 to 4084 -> -3.0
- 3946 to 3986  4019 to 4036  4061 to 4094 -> -4.2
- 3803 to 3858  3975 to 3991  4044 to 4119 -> -1.6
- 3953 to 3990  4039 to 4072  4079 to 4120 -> -4.0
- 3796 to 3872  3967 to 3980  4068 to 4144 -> 3.3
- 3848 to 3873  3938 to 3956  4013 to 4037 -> 4.1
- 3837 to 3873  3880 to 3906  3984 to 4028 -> 1.8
